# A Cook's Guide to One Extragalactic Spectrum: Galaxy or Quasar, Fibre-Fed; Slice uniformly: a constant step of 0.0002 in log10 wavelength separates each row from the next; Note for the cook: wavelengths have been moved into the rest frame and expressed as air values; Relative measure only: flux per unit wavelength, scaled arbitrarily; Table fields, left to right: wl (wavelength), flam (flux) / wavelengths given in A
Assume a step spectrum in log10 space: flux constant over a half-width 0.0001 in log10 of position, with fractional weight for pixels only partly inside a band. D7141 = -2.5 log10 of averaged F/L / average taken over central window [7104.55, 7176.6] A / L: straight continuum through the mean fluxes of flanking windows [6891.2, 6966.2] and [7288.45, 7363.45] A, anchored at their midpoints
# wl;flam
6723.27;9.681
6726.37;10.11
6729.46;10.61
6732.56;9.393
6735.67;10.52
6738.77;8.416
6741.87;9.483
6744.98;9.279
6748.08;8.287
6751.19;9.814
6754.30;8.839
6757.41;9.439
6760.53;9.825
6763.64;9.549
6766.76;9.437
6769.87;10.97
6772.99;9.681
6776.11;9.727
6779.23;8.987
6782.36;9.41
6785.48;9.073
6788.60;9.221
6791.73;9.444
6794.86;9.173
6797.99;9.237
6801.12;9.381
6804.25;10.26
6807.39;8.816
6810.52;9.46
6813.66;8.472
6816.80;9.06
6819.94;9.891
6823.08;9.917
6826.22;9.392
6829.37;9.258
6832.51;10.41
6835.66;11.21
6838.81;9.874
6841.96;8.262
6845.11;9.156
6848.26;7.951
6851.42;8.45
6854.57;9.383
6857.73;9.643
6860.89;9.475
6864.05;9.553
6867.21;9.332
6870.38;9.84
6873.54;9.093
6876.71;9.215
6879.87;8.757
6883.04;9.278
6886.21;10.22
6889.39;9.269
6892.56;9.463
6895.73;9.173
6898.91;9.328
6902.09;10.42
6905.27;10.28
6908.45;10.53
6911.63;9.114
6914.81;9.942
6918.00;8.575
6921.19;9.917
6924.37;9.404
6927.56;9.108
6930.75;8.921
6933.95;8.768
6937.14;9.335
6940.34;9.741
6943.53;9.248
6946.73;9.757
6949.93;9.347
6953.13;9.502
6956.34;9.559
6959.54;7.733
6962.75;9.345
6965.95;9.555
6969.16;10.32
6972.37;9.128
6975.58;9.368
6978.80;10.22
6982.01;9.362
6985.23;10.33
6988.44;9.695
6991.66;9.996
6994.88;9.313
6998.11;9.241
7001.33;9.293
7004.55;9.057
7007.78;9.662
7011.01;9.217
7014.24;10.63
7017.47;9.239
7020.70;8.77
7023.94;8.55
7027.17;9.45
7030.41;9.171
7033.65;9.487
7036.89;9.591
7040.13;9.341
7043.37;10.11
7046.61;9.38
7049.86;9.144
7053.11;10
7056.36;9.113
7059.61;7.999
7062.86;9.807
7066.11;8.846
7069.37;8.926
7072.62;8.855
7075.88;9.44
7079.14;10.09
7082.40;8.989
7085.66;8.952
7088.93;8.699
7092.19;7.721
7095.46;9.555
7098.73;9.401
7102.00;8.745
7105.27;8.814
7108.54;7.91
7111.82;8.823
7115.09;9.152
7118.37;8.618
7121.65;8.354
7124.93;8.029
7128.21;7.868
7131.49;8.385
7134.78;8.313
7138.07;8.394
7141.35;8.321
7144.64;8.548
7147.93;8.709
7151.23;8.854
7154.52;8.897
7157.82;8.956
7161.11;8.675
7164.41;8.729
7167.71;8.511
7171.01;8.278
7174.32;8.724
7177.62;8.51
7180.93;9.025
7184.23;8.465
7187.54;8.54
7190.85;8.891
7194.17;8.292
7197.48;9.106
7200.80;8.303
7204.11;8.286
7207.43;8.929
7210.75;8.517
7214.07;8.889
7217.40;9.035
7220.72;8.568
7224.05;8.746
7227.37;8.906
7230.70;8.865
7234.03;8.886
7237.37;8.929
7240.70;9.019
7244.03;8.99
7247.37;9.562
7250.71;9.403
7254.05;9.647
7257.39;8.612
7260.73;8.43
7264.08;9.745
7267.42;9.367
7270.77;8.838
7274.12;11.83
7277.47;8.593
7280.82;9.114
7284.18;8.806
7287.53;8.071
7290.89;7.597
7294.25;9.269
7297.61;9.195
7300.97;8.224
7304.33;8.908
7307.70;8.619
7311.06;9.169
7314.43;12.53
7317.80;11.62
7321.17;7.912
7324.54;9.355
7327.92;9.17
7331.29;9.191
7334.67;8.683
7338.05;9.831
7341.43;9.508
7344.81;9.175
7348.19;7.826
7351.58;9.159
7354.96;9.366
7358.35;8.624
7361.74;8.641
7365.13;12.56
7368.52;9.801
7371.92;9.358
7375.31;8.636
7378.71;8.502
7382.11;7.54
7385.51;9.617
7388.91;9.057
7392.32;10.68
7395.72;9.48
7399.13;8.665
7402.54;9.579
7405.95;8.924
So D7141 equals 0.09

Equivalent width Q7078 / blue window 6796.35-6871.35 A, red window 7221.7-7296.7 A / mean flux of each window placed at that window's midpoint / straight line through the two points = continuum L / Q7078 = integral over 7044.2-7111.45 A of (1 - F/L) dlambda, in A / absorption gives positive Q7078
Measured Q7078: 1.3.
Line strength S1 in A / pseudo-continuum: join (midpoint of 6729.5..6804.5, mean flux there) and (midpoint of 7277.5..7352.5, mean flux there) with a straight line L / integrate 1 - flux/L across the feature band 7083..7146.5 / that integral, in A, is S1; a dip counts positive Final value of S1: 4.7 A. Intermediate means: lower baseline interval 9.46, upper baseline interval 9.12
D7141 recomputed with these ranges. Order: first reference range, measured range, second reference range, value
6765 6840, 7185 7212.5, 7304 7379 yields 0.10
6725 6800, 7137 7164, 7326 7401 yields 0.08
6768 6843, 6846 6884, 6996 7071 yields 0.04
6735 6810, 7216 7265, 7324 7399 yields 0.03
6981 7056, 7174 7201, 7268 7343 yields 0.08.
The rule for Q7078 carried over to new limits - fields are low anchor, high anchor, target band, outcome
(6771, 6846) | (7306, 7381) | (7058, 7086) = 1.0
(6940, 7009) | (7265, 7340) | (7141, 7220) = 5.8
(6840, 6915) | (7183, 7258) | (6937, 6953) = -0.4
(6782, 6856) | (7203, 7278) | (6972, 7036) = -1.7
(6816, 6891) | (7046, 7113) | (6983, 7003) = -1.0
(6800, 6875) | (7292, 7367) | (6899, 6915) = -1.0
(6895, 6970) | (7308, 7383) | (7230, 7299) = 2.2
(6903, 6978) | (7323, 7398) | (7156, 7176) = 1.5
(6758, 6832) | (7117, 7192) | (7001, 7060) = -3.2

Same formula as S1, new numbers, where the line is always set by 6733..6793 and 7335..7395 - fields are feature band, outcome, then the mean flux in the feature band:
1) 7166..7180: 1.2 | 8.53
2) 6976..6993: -0.9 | 9.88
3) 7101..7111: 0.9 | 8.5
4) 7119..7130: 1.4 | 8.14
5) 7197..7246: 2.7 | 8.8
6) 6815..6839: -1.1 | 9.86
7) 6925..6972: 0.4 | 9.3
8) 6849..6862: 0.4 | 9.14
